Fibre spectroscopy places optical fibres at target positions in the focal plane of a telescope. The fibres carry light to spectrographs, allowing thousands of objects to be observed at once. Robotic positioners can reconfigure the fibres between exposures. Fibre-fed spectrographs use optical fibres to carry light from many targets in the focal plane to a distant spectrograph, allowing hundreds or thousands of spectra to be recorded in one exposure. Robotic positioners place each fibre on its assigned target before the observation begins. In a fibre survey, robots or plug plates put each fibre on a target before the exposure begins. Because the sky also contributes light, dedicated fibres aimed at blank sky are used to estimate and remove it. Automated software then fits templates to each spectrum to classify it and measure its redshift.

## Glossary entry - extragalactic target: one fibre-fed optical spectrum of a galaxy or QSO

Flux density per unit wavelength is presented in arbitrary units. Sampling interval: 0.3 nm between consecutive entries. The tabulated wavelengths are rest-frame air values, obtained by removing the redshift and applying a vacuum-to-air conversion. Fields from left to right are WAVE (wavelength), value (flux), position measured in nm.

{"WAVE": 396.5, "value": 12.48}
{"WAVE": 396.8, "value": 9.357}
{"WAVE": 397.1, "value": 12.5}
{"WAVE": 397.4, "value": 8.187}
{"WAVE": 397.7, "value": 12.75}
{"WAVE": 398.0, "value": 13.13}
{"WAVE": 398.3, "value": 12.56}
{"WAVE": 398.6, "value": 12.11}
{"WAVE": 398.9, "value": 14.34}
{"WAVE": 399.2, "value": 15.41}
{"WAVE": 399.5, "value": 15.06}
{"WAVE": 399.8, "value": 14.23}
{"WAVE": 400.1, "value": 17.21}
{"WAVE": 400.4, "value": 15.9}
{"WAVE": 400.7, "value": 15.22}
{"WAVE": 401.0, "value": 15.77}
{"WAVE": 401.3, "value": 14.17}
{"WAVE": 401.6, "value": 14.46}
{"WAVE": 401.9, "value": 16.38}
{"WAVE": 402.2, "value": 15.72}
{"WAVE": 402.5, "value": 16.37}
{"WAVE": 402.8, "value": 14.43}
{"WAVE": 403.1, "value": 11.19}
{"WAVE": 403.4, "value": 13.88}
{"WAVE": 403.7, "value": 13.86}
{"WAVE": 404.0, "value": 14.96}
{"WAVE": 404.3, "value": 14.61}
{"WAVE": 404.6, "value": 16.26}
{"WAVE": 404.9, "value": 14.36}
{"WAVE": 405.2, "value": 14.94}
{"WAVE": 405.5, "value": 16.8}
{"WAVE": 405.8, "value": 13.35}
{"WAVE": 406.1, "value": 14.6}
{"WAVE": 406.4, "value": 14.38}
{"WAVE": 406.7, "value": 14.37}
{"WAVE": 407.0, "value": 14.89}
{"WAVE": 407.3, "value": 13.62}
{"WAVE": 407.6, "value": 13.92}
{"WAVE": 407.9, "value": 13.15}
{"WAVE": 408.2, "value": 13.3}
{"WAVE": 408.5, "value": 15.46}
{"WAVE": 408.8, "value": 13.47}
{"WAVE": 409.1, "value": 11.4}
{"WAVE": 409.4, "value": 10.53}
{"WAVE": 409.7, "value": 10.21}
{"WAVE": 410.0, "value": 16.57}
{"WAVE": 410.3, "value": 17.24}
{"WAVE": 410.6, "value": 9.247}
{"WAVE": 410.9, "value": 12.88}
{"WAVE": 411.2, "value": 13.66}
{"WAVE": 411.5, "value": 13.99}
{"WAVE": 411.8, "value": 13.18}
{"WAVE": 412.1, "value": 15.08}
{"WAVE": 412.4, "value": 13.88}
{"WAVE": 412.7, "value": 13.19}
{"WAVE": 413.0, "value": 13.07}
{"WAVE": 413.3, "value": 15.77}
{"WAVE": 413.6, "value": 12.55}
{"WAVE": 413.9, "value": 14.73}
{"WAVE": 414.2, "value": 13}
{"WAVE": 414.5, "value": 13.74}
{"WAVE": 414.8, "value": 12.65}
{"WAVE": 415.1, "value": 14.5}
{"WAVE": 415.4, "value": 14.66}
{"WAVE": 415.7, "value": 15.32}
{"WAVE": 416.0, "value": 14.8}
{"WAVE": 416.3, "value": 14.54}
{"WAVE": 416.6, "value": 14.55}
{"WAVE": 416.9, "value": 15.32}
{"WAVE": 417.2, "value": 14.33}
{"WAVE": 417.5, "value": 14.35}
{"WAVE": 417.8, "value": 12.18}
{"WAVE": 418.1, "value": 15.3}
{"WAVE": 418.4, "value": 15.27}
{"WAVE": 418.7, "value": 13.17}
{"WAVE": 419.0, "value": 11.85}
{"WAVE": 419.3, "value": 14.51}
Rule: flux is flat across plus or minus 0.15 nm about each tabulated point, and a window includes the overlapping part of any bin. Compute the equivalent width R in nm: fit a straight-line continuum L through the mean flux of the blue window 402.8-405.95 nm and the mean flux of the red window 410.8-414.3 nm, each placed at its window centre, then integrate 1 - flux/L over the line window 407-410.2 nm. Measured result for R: 0.177 nm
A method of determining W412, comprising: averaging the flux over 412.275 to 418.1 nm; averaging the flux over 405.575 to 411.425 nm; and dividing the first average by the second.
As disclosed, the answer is 1.04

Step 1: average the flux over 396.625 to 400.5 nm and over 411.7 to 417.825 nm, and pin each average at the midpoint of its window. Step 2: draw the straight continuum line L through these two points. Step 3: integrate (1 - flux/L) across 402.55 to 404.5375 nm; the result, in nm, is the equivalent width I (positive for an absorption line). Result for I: -0.080 nm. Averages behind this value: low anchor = 13.2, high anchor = 14.1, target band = 14.1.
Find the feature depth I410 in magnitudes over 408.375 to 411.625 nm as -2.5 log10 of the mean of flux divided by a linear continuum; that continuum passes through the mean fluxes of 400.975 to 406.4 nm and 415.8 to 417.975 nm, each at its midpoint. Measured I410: 0.11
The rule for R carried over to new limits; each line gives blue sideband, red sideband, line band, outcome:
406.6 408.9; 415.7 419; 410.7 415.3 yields 0.16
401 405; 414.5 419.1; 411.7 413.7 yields 0.07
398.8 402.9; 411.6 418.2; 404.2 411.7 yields 0.44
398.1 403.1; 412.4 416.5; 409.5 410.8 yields 0.10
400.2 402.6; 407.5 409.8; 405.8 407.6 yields -0.11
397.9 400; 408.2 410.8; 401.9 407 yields -0.47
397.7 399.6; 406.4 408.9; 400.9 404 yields -0.18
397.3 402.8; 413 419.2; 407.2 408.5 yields 0.05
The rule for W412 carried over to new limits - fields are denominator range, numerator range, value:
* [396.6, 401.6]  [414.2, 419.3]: 1.04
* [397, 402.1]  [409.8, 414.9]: 0.98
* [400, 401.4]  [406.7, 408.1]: 0.89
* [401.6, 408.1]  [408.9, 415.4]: 0.92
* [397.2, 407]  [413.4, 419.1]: 0.98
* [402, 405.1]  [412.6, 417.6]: 0.97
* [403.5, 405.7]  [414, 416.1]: 0.94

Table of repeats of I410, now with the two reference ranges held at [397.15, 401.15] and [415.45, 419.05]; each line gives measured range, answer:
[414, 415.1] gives 0.069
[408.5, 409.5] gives 0.143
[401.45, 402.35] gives -0.111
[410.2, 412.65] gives 0.051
